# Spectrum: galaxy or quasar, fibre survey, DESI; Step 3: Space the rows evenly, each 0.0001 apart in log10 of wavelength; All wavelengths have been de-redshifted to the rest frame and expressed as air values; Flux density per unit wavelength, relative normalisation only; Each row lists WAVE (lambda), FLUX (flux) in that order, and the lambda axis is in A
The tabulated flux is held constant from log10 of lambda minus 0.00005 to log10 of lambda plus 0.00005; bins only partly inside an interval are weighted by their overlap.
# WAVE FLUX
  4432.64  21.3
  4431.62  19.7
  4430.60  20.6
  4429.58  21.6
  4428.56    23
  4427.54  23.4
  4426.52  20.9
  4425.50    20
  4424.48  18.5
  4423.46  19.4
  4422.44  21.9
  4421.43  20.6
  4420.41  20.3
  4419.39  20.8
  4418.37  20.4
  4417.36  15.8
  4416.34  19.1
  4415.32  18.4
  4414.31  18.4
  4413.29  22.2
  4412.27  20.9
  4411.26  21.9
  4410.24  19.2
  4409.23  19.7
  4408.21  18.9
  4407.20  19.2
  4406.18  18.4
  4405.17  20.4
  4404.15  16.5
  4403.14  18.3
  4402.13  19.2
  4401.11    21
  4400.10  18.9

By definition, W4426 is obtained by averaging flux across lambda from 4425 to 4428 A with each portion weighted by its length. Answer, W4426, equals 21.4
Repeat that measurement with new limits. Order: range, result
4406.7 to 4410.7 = 19.3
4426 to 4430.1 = 22.2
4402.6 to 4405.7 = 18.4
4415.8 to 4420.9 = 19.3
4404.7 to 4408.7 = 19.2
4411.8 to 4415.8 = 20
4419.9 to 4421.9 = 20.4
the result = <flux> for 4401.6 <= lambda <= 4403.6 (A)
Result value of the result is 18.8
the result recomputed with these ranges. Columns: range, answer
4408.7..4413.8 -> 20.8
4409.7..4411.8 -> 20.6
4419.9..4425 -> 20.1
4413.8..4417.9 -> 18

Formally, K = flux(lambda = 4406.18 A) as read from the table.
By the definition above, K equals 18.4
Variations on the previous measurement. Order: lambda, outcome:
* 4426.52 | 20.9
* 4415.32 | 18.4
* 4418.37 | 20.4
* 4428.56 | 23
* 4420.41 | 20.3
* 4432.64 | 21.3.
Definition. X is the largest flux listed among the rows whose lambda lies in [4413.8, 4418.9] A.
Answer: 20.4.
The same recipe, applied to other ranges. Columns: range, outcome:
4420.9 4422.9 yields 21.9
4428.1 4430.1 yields 23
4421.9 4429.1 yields 23.4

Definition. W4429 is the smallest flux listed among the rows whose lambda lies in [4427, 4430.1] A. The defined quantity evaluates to 21.6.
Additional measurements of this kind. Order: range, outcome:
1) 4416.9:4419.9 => 15.8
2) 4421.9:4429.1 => 18.5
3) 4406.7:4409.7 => 18.9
